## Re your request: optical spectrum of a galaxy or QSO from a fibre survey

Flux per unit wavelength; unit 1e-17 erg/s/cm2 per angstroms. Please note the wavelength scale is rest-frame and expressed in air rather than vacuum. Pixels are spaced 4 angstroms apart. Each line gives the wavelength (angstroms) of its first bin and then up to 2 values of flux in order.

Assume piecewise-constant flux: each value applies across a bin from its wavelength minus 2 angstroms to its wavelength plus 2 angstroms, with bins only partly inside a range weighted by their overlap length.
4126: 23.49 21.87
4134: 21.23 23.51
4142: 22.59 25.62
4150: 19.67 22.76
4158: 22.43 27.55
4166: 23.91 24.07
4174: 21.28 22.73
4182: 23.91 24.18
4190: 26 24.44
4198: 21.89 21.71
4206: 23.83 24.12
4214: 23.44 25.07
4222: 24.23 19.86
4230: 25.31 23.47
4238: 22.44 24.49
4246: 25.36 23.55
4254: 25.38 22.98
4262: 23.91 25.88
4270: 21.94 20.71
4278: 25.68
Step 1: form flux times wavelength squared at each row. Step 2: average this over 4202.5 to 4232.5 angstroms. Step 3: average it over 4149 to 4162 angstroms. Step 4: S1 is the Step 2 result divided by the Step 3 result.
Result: 1.1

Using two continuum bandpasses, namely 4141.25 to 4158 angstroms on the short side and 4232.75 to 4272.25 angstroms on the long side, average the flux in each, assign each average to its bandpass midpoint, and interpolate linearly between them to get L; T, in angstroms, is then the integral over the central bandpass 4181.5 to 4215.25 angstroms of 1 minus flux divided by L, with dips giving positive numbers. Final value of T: -0.7 angstroms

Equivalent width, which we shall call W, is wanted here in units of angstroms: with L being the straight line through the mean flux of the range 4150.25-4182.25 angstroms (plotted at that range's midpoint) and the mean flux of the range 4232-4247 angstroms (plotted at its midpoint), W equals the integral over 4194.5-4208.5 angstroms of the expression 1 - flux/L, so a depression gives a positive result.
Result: 0.5 angstroms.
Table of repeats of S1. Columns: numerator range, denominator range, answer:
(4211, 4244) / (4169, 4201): 1.02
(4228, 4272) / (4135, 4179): 1.08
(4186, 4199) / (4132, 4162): 1.08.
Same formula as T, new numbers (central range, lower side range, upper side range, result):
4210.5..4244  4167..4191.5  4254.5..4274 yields 0.0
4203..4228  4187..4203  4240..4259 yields 0.6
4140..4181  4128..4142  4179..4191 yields 0.1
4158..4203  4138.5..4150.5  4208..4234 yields -0.8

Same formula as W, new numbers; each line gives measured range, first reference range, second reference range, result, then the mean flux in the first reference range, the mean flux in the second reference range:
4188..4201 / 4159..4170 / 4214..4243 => 0.2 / 25.1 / 23.5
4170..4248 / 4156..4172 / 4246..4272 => 2.3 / 24.5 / 24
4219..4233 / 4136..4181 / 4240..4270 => 0.4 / 23.3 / 24.3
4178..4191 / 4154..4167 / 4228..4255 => 0.0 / 24.4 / 24.2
